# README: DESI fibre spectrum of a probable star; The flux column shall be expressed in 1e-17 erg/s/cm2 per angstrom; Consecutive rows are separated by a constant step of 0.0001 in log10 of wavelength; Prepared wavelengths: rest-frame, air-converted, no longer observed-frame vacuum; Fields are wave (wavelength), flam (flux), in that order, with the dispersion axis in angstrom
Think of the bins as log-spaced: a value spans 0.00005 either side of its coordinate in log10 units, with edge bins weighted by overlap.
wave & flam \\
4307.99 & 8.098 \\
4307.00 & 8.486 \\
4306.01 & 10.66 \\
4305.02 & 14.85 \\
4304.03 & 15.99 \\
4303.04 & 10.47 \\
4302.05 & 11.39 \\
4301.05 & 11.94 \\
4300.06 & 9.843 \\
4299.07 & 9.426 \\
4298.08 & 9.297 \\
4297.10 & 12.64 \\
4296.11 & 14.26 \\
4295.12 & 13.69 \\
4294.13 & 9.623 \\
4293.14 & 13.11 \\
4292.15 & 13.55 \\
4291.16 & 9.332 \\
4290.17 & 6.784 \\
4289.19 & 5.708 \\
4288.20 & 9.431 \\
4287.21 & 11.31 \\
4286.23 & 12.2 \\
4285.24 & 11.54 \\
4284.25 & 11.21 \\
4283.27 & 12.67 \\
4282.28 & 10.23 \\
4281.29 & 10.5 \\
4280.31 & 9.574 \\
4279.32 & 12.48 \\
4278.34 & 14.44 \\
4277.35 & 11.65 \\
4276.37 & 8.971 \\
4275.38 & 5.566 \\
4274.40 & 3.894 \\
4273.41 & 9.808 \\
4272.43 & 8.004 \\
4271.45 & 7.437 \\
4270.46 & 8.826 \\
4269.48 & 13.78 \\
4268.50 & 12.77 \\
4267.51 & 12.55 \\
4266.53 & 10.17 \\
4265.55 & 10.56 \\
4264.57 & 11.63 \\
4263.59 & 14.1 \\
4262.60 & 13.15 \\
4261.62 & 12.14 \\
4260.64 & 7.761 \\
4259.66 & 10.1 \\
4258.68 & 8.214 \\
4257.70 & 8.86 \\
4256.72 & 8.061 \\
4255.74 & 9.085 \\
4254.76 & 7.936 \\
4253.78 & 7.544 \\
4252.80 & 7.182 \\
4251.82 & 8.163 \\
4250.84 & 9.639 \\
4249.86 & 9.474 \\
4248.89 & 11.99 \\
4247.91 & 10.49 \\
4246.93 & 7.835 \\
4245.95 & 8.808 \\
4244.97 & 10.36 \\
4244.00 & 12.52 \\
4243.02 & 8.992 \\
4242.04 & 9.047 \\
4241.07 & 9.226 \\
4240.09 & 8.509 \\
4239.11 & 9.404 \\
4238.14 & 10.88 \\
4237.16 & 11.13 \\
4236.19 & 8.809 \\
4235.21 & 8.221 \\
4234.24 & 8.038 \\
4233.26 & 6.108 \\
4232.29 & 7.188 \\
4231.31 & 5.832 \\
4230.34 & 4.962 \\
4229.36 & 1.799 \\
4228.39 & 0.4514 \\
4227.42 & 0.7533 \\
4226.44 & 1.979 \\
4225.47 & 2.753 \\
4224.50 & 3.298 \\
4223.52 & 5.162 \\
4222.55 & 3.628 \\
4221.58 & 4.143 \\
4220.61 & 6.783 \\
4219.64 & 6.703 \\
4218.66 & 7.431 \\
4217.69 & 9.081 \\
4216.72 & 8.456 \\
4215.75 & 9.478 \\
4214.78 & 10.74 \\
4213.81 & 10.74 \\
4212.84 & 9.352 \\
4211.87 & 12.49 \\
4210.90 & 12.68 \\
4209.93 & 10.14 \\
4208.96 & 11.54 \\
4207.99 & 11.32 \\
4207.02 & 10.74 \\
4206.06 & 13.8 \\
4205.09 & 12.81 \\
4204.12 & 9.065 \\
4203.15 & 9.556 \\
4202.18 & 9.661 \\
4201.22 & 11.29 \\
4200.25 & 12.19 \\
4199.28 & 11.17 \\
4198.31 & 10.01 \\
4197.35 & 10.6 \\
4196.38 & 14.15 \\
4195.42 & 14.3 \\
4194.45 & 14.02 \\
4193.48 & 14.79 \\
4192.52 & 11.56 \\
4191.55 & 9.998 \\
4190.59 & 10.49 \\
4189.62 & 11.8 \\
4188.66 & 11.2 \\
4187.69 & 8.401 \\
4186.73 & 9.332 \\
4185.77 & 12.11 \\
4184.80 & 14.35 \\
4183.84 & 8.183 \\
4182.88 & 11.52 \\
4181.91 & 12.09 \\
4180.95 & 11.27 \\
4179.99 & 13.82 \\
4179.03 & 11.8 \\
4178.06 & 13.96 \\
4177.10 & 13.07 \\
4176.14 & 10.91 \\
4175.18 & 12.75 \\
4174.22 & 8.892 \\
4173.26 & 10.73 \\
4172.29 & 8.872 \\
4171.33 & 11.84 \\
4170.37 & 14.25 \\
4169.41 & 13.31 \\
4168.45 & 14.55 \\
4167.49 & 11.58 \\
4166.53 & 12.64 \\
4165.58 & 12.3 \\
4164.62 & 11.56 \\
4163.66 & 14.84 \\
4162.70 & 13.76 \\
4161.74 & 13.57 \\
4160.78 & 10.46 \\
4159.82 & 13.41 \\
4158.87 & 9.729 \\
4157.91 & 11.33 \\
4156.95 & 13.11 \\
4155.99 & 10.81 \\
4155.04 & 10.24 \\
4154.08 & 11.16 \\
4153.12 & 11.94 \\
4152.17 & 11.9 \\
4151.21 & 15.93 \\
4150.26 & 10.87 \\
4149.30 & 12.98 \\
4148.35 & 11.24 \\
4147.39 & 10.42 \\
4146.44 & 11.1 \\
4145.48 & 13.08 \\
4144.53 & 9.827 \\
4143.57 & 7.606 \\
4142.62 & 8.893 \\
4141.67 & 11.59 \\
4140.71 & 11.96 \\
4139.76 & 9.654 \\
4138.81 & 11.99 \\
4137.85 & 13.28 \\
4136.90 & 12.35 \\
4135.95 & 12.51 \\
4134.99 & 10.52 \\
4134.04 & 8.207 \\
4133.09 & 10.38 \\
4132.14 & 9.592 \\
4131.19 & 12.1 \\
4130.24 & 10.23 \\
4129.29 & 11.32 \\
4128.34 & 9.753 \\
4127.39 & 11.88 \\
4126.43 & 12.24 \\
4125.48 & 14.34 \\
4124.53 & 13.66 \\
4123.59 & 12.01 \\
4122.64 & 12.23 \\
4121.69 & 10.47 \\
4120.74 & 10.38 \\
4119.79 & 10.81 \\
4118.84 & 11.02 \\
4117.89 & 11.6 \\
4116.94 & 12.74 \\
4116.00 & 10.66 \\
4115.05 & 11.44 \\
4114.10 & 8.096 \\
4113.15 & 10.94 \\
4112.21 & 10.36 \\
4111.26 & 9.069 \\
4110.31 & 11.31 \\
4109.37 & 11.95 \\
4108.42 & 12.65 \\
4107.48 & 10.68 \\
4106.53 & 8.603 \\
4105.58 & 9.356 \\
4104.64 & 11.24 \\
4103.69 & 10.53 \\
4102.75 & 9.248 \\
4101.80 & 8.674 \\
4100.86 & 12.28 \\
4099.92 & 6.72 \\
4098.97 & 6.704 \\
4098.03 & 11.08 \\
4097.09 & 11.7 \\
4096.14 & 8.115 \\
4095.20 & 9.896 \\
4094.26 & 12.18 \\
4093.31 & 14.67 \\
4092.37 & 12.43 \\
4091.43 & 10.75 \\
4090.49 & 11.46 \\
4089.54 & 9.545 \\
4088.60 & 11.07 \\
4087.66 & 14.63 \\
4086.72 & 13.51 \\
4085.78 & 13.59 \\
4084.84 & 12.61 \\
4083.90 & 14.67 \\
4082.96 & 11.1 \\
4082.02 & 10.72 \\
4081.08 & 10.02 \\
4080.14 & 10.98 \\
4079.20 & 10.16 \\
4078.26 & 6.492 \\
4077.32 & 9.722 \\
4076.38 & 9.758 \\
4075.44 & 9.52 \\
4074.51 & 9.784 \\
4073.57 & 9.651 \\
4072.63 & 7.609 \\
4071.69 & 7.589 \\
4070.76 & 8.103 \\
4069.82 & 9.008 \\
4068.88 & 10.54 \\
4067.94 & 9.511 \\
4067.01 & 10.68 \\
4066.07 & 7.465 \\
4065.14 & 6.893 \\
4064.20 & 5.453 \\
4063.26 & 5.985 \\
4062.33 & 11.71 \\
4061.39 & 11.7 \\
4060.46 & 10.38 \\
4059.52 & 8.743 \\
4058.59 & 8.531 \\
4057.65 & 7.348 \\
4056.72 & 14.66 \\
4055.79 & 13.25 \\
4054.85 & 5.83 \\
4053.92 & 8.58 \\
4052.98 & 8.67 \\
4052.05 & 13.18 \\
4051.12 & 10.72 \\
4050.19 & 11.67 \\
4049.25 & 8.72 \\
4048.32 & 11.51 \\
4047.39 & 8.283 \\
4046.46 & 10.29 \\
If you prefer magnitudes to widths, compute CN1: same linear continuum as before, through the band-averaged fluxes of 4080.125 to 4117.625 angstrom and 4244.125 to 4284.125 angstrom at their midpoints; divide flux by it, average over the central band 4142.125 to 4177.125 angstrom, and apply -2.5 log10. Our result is -0.11 mag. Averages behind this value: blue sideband 11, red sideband 9.95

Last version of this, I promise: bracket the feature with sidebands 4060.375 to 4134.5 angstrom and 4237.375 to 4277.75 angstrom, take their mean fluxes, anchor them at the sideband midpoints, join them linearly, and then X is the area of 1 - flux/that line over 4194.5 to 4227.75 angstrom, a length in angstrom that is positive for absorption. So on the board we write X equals 2.5 angstrom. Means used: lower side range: 10.5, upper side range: 9.64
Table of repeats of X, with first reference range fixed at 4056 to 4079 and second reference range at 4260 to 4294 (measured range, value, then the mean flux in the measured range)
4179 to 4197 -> -3.5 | 11.8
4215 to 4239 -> 9.7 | 6.07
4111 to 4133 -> -4.0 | 11.2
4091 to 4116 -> -2.9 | 10.4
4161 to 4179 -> -4.8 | 12.4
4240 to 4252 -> 0.7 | 9.7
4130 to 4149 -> -2.5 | 10.9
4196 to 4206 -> -1.2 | 11.1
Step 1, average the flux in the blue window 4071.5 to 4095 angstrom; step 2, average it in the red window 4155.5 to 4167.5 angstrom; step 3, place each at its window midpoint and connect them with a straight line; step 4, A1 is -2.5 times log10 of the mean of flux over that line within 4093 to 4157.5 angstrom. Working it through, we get 0.066 mag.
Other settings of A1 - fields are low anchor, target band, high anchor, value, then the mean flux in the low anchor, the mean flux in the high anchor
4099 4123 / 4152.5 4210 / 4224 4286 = -0.21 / 10.4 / 8.89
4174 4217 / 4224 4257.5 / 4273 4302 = 0.40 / 11.4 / 10.5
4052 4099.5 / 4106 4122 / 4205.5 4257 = -0.12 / 10.1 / 8.14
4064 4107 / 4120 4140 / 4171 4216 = -0.07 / 10.2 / 11.4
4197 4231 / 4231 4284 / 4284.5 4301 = 0.00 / 8.16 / 10.8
